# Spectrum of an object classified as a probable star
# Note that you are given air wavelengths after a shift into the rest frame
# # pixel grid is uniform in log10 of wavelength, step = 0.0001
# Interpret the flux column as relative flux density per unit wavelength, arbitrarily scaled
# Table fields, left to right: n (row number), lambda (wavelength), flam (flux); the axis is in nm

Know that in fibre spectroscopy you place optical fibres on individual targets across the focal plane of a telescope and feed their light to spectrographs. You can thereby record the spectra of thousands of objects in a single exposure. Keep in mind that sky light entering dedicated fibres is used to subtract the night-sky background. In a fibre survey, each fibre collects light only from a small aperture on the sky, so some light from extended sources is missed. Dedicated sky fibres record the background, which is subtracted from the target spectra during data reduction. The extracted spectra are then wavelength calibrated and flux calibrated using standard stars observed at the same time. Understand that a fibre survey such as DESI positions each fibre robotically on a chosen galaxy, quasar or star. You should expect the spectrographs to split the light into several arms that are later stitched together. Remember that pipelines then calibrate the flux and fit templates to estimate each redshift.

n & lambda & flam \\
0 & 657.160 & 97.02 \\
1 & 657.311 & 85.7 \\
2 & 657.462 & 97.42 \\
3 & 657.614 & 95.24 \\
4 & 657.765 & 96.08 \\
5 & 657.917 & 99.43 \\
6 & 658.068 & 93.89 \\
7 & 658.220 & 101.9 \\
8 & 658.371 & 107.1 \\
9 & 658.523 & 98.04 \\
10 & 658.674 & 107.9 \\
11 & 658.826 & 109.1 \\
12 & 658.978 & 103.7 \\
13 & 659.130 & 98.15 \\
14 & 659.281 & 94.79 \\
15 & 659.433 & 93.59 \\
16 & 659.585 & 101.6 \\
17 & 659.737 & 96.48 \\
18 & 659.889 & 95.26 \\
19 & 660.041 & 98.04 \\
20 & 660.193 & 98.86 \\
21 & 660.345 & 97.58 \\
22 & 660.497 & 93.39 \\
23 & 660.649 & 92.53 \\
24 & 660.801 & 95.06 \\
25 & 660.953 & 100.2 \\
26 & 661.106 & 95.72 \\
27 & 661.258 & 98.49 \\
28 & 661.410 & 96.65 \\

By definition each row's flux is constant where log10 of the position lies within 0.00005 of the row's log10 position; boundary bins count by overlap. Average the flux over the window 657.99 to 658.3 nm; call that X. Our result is 98.3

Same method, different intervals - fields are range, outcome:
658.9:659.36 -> 98.9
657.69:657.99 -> 97.6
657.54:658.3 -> 97.4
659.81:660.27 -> 97.4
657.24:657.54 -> 91.6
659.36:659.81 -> 97.2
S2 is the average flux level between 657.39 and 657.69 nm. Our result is 96.3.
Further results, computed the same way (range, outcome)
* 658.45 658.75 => 103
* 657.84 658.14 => 96.7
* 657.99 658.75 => 102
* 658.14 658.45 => 104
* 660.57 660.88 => 94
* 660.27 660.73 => 94.6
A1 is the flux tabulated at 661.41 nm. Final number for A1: 96.65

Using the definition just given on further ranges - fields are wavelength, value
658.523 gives 98.04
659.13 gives 98.15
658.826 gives 109.1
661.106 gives 95.72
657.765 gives 96.08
